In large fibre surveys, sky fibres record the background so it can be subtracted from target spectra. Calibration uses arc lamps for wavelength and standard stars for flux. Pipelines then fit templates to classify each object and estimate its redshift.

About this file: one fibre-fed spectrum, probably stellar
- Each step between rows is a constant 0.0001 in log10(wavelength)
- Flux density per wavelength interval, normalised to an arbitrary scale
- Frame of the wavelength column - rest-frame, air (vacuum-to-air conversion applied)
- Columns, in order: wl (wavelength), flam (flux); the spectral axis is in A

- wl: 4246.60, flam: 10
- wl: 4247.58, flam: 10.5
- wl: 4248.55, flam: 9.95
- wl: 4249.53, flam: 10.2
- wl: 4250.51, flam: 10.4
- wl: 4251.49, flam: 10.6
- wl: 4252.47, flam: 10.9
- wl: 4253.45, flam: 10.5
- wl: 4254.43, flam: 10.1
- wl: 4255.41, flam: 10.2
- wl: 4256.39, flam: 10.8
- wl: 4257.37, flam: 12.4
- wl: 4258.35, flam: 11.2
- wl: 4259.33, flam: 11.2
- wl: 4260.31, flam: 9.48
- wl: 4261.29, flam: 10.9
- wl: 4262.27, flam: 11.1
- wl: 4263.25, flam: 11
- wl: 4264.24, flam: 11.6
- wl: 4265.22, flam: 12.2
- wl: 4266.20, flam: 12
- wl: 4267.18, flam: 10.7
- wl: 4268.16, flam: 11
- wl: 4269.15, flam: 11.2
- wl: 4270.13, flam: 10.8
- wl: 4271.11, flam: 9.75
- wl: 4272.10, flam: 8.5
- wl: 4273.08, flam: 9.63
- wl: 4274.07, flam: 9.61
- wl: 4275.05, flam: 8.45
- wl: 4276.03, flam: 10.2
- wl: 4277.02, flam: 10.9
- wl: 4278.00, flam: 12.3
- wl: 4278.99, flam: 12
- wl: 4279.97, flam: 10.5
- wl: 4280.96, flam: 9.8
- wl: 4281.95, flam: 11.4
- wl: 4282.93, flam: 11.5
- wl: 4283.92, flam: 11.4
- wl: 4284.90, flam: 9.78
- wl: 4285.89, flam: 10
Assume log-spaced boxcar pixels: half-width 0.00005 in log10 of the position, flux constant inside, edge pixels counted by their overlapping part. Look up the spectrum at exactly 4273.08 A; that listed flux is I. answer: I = 9.63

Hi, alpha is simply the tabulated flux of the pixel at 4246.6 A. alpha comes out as 10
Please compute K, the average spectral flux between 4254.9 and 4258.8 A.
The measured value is 11.1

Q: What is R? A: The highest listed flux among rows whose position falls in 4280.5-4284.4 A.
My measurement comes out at 11.5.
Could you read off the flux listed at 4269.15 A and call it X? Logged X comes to 11.2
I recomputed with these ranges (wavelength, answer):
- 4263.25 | 11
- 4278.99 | 12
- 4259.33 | 11.2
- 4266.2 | 12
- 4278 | 12.3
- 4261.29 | 10.9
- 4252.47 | 10.9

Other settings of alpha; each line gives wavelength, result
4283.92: 11.4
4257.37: 12.4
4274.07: 9.61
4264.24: 11.6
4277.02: 10.9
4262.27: 11.1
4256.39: 10.8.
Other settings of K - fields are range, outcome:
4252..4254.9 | 10.5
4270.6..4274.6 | 9.37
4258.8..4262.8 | 10.7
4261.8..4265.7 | 11.5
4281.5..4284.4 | 11.4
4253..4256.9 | 10.4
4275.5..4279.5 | 11.3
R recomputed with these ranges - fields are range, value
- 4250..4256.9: 10.9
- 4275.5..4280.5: 12.3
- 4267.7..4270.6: 11.2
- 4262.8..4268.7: 12.2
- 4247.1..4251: 10.5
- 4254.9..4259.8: 12.4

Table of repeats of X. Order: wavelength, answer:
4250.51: 10.4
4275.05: 8.45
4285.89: 10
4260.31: 9.48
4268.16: 11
